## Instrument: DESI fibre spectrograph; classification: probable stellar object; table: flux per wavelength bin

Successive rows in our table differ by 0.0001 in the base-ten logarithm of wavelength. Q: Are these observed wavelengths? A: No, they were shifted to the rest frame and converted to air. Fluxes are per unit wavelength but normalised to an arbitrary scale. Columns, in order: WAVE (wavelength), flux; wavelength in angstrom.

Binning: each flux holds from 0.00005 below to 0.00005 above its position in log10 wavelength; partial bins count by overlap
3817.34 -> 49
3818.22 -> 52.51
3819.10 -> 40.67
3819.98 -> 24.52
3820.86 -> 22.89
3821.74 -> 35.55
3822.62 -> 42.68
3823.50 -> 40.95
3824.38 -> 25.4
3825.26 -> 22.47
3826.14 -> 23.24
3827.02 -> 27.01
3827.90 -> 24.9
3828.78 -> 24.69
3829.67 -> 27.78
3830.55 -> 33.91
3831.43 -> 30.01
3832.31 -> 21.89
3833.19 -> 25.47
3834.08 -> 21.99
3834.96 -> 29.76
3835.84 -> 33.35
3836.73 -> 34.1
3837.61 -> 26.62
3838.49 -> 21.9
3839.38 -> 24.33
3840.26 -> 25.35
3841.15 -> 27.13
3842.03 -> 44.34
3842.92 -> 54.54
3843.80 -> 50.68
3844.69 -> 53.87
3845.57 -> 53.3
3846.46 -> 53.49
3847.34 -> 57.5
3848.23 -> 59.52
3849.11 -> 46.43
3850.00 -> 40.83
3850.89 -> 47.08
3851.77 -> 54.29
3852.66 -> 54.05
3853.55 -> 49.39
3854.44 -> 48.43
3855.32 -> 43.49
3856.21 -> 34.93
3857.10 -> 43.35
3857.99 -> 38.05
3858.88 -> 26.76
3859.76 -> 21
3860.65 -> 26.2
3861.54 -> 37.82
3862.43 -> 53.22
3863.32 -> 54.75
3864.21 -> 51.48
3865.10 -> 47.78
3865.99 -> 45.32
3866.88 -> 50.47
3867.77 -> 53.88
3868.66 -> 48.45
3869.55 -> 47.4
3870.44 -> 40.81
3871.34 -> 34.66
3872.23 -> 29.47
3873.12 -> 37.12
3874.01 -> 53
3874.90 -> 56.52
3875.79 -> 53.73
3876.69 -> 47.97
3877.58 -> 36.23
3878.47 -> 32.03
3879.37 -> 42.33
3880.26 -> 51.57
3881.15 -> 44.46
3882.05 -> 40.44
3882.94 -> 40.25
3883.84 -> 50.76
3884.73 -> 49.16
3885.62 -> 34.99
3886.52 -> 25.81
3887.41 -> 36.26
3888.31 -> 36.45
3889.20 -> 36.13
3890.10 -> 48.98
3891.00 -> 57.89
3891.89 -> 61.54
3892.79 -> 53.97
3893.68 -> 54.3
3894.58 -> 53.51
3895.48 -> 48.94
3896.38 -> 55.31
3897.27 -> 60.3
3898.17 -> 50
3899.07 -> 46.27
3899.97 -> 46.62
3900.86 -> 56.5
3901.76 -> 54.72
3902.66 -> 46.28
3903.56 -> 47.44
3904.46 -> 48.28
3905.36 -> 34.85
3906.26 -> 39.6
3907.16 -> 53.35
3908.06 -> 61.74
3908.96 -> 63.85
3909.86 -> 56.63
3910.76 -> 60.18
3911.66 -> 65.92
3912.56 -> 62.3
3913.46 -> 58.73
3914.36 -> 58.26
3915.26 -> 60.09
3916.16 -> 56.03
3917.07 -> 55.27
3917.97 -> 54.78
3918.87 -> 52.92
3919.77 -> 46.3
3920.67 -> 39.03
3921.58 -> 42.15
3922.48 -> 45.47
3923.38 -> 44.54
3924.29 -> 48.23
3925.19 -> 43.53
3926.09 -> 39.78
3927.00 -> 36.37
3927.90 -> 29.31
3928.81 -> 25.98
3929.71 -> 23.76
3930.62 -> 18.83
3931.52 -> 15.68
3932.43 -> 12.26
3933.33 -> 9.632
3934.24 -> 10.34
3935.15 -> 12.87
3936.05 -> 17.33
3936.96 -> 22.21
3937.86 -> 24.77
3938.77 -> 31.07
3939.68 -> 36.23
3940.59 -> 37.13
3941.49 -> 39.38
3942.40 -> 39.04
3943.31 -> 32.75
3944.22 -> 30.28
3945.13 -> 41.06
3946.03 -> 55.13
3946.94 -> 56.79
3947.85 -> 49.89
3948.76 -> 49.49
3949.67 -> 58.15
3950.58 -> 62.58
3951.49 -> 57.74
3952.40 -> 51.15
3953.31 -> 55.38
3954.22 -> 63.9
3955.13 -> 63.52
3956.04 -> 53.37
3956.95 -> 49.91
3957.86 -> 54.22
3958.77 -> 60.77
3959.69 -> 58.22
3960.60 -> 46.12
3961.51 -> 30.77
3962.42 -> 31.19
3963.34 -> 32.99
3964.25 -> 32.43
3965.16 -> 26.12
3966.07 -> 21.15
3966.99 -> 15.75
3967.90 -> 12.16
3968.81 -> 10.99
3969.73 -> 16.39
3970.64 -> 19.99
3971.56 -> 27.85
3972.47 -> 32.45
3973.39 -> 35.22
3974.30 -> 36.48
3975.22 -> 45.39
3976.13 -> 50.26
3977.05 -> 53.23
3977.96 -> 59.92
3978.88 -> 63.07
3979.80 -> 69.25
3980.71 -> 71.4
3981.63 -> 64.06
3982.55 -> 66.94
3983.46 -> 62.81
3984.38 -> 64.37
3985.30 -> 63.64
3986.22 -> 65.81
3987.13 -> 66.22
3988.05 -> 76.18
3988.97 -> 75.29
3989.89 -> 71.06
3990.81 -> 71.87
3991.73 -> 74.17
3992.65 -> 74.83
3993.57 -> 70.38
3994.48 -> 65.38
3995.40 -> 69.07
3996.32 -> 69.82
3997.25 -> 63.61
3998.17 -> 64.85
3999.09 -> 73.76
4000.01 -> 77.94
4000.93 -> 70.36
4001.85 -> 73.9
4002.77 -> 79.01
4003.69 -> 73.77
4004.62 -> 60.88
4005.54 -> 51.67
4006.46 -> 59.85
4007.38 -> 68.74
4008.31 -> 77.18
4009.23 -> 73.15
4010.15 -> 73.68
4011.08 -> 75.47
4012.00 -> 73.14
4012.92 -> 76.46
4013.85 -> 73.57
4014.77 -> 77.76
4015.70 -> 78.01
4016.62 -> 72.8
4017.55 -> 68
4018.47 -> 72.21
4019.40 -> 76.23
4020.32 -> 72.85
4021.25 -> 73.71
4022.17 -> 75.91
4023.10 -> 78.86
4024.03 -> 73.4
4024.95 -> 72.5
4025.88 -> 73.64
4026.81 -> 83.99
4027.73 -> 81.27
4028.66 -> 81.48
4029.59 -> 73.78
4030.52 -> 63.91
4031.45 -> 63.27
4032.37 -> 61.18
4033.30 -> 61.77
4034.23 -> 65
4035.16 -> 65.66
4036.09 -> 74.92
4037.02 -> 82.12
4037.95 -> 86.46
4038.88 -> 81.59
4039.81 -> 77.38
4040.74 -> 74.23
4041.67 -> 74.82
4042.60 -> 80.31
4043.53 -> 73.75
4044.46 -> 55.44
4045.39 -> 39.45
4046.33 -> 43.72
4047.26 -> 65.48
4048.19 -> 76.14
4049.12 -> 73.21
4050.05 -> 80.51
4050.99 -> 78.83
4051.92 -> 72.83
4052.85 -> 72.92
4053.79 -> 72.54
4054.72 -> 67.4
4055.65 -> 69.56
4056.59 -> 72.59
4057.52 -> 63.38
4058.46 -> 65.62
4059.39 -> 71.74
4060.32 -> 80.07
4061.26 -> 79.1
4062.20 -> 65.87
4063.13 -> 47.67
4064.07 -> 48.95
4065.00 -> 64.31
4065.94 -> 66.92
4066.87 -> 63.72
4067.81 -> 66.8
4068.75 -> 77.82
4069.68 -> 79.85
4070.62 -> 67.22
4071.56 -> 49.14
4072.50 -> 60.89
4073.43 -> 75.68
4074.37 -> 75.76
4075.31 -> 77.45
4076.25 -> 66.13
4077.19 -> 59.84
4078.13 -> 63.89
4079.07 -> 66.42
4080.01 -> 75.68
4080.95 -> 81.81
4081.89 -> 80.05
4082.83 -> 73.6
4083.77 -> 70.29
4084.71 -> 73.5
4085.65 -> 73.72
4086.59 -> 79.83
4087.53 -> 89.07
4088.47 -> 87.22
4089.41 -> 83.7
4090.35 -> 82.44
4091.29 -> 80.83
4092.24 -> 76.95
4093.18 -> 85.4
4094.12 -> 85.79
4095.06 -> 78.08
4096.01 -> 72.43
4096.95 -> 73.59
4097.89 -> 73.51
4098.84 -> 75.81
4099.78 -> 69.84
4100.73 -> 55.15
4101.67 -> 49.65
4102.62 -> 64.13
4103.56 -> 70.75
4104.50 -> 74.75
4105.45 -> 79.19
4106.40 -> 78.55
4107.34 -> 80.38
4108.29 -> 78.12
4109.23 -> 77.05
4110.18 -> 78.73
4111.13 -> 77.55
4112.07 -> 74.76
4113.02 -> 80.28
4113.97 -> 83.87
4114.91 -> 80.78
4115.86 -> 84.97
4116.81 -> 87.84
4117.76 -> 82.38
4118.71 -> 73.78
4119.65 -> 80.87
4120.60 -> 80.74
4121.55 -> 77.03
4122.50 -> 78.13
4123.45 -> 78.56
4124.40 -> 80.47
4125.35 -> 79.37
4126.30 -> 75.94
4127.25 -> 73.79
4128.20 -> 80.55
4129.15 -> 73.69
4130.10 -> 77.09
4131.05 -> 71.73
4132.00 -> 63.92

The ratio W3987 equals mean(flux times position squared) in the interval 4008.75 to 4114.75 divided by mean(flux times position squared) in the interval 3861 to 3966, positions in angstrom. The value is 1.8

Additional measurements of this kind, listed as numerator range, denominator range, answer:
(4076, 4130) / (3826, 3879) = 2.16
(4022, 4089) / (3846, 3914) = 1.64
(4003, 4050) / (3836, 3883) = 1.80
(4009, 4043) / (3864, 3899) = 1.73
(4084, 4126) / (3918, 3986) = 2.04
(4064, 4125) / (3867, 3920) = 1.68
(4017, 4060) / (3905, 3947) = 1.88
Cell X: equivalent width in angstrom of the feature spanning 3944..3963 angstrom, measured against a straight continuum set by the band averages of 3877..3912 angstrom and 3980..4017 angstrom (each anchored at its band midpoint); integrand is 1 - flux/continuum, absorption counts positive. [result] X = 2.87 angstrom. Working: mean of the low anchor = 48.3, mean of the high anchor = 70.3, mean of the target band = 51.6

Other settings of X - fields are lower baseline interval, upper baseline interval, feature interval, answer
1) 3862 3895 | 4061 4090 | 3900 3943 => 8.0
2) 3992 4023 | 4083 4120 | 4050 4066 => 1.2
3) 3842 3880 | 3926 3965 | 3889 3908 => -3.7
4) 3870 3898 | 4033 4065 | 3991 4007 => -1.8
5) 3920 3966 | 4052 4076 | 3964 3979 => 4.5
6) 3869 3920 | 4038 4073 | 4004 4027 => -3.2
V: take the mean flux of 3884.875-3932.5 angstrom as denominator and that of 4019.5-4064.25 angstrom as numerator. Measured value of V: 1.51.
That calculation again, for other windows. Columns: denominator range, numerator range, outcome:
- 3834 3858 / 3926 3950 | 0.74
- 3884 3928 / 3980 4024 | 1.43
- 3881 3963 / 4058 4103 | 1.60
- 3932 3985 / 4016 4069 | 1.70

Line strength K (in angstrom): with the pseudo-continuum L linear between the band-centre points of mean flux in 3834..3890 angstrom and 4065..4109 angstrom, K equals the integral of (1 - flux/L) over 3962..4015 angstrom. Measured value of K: 2.06 angstrom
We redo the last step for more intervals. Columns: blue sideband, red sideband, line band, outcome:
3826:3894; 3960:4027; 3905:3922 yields -1.8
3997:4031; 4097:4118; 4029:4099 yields 2.5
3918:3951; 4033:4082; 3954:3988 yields -0.1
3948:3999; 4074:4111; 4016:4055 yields -4.7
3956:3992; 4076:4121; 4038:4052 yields -1.3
